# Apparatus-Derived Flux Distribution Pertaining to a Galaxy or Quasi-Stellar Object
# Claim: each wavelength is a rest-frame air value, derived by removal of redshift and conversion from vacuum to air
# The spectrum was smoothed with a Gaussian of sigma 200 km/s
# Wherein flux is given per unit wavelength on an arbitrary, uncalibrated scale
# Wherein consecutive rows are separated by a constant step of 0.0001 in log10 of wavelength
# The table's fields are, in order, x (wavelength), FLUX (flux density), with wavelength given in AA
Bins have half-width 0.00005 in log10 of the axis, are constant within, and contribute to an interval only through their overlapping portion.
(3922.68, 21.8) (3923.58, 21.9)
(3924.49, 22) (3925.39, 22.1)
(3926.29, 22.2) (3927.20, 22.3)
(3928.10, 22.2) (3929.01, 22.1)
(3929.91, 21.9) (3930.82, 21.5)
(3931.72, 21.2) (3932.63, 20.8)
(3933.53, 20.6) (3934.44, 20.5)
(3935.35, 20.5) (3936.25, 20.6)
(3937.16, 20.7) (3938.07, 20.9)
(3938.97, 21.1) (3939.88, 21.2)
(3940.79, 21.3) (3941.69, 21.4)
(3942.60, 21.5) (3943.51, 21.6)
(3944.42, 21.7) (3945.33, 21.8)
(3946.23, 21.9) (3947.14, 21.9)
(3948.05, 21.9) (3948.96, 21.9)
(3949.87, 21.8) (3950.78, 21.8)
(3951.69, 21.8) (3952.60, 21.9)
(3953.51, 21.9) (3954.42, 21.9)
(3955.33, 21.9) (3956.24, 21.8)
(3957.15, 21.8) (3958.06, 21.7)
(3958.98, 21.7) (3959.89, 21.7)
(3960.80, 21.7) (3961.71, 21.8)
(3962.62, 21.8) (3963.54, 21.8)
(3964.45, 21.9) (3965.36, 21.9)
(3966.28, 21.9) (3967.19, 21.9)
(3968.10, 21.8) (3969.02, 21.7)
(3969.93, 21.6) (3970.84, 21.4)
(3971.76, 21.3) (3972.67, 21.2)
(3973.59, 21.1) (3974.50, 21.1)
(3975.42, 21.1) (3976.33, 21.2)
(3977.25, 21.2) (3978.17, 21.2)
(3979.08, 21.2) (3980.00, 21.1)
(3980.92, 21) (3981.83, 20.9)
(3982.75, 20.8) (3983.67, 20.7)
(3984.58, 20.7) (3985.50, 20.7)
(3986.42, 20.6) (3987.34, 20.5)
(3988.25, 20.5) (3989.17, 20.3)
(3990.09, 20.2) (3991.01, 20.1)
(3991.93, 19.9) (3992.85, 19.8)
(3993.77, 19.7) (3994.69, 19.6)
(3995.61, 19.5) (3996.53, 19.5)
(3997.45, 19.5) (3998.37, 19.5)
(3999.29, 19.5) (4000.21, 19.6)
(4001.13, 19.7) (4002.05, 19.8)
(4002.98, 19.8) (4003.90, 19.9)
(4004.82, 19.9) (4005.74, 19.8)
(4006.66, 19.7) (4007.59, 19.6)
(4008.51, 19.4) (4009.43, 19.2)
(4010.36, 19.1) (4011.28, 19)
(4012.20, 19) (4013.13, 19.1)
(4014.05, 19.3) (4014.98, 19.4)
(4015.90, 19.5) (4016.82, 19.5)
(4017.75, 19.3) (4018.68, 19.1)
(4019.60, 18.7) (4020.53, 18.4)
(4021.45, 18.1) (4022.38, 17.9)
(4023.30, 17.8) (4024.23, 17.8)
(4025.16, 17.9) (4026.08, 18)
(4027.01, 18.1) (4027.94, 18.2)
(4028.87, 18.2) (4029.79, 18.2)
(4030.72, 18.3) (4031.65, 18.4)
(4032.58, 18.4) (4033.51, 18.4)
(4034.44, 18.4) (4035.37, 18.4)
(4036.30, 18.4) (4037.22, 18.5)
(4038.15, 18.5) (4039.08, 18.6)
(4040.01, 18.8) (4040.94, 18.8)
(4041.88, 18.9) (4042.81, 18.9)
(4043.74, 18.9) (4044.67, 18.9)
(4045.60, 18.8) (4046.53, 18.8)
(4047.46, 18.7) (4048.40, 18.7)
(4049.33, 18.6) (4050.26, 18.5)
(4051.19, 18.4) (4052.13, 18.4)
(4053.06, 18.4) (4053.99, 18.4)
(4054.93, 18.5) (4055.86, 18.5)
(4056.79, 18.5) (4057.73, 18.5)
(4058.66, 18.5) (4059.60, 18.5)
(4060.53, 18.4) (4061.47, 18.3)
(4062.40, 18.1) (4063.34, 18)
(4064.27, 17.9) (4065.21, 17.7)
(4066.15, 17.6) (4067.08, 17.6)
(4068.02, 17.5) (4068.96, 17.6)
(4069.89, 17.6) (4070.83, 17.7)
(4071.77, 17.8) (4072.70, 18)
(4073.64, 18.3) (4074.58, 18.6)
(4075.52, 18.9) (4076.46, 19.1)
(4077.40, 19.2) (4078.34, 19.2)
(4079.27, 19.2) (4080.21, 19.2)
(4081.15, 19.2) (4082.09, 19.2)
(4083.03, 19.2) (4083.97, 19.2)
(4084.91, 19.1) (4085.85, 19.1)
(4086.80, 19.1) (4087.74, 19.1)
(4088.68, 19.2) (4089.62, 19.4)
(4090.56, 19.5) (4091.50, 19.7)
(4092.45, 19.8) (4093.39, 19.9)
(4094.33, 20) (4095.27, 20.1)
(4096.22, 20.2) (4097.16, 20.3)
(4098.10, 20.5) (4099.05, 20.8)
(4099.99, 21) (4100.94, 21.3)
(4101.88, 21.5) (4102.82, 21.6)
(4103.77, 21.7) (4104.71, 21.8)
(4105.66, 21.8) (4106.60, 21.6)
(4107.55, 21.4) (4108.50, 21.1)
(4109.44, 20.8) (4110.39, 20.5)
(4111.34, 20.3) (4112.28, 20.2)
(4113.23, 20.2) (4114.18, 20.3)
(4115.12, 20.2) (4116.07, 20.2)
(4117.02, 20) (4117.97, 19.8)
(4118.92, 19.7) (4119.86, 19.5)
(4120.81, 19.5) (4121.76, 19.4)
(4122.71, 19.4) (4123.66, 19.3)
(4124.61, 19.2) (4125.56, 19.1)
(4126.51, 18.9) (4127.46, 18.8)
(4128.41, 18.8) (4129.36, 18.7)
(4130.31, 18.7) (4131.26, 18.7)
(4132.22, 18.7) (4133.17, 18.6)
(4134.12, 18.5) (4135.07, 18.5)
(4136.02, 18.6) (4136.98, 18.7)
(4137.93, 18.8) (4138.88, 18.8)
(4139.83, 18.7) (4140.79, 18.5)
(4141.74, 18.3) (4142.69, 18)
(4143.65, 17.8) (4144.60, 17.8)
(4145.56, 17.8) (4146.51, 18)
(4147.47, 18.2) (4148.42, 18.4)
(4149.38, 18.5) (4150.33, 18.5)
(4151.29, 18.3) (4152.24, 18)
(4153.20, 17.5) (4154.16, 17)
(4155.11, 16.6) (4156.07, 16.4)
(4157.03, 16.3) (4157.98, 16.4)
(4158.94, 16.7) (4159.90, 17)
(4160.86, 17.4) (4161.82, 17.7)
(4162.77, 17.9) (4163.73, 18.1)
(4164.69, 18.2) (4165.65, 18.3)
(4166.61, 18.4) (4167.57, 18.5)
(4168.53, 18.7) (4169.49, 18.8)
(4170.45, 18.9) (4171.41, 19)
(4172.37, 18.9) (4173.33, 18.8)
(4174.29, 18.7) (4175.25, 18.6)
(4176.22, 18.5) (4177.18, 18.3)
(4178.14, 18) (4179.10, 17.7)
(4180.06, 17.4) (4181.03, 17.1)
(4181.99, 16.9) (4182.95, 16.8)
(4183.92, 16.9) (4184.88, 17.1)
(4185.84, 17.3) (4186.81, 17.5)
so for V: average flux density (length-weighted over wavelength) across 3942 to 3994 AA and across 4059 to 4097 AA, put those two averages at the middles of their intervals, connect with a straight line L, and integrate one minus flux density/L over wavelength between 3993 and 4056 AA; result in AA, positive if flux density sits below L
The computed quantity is 3.61 AA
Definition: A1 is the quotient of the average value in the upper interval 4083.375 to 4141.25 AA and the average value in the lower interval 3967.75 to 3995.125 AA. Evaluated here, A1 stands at 0.95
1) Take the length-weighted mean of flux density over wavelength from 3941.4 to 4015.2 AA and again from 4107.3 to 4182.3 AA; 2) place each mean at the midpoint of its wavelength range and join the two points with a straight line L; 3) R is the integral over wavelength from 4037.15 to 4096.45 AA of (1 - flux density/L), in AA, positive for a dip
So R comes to 2.73 AA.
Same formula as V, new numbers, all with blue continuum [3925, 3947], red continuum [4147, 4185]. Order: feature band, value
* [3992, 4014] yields 0.9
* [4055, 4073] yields 1.3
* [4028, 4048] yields 1.3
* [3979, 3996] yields 0.2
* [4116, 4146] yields -0.8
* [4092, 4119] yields -2.7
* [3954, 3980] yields -0.8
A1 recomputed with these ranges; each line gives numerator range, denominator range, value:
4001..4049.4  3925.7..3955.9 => 0.87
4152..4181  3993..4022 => 0.92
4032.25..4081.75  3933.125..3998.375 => 0.87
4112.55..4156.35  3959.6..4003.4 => 0.90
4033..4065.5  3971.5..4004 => 0.91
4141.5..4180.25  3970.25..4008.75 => 0.88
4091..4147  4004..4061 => 1.05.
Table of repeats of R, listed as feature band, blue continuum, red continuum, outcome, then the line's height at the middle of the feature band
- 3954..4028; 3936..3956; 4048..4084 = 0.7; 20.4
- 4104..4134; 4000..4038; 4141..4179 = -2.6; 18.2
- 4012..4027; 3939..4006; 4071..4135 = 1.4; 20.5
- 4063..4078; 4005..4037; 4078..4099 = 1.0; 19.3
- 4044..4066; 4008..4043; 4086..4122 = 1.0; 19.3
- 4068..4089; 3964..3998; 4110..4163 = 0.7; 19.4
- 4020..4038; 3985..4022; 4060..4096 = 1.0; 19.3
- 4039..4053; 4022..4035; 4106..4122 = -0.1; 18.6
